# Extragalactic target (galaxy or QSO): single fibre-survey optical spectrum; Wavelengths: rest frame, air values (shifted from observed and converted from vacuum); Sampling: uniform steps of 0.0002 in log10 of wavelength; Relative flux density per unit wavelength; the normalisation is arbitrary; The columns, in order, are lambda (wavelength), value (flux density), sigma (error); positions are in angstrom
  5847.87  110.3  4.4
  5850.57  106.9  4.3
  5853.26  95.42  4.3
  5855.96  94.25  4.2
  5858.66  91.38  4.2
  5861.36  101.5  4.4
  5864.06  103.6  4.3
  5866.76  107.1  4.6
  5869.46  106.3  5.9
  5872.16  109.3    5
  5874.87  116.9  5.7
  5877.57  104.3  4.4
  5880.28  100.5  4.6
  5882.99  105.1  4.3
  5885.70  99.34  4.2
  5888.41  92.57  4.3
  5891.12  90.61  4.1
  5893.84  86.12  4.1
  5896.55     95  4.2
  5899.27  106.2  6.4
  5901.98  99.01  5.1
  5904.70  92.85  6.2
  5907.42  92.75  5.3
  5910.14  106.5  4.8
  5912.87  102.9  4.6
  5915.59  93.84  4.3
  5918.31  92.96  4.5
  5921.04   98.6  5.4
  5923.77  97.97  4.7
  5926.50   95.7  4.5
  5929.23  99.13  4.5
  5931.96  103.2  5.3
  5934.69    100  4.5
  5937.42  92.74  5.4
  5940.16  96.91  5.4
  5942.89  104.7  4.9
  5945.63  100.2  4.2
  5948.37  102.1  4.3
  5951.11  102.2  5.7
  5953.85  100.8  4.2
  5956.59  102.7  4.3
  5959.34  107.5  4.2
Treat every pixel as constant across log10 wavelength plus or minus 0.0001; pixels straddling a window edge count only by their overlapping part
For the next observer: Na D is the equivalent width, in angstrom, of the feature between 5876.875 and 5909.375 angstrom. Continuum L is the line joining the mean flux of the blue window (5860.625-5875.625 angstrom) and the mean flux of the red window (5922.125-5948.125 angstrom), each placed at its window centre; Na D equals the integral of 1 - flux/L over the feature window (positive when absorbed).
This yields 2.25 angstrom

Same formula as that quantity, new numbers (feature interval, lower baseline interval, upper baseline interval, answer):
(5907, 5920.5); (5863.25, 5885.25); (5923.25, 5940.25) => 0.3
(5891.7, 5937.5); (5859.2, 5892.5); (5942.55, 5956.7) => 2.2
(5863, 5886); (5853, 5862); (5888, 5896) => -3.4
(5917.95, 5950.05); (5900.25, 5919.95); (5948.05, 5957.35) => 0.3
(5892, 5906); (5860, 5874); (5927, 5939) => 0.9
